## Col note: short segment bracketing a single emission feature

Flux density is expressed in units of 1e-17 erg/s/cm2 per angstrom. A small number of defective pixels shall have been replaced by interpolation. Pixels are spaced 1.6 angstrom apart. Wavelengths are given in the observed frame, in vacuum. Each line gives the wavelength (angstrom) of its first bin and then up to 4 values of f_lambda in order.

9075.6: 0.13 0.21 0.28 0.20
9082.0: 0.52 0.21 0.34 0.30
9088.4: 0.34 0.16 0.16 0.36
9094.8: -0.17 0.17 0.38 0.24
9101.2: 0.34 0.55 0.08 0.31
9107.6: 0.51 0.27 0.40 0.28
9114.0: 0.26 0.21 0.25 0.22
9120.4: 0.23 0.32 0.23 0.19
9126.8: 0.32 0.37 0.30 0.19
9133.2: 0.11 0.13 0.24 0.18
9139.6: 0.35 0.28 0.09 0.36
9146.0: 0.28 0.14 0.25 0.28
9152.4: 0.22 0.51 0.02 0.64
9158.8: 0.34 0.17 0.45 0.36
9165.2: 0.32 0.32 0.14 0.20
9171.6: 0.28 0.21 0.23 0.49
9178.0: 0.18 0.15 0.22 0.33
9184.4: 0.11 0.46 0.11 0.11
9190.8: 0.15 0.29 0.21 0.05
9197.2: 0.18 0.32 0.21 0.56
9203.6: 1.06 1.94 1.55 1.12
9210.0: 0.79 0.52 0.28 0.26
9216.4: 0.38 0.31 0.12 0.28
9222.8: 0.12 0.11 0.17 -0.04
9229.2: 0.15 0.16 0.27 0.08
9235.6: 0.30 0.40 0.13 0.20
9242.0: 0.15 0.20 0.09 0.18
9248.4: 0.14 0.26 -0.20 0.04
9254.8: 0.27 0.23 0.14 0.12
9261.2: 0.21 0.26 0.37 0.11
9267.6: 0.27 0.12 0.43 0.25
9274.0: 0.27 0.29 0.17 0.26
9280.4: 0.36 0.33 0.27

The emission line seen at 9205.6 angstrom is H-beta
